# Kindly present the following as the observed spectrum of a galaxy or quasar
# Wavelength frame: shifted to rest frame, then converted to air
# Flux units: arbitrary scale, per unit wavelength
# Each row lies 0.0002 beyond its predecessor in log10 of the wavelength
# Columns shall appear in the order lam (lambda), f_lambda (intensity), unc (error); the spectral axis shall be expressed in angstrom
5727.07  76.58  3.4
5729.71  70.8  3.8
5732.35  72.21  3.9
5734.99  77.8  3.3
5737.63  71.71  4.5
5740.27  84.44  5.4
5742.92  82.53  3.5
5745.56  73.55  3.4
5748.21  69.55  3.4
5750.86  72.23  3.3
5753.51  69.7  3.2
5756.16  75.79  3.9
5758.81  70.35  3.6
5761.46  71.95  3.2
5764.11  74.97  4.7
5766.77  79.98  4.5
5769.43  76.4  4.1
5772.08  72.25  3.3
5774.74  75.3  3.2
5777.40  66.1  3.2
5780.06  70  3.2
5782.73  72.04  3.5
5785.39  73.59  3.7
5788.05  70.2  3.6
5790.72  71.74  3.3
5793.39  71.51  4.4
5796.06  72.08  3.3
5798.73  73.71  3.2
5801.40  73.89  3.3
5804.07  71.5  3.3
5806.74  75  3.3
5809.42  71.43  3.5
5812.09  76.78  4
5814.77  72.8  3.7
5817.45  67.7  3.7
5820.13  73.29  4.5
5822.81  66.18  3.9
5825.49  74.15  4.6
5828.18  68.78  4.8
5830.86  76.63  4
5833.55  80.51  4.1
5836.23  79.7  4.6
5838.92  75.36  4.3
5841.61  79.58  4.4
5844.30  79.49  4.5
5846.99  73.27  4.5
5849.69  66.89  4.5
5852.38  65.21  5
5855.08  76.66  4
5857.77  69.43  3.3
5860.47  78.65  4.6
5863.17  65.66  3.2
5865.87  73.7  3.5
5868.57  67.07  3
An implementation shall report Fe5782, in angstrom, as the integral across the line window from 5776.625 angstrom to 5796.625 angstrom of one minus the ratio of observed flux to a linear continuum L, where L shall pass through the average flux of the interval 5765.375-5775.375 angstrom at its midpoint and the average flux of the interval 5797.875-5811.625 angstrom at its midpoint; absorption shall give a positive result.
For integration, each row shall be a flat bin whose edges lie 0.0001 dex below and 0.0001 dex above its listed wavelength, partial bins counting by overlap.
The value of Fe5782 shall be 1.0 angstrom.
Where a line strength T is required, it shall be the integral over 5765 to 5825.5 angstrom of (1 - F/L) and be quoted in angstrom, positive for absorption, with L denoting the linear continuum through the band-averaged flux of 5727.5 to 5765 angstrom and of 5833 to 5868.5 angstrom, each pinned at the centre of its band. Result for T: 1.23 angstrom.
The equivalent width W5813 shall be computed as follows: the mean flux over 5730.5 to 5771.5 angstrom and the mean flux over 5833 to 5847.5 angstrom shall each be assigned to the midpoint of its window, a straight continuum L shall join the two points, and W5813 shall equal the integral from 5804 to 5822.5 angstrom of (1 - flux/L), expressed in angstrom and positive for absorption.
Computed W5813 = 1.1 angstrom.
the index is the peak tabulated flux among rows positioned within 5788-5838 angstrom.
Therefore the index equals 80.51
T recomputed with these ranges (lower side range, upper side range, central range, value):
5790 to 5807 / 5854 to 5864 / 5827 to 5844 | -1.0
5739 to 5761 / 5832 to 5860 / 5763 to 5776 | -0.2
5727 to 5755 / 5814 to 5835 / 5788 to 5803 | 0.2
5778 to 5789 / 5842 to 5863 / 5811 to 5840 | -0.7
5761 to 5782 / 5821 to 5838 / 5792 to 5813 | 0.2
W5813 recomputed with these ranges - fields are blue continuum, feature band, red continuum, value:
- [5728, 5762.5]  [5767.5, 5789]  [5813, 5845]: 0.6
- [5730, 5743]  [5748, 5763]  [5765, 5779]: 0.7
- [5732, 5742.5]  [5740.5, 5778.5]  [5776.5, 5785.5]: -0.1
